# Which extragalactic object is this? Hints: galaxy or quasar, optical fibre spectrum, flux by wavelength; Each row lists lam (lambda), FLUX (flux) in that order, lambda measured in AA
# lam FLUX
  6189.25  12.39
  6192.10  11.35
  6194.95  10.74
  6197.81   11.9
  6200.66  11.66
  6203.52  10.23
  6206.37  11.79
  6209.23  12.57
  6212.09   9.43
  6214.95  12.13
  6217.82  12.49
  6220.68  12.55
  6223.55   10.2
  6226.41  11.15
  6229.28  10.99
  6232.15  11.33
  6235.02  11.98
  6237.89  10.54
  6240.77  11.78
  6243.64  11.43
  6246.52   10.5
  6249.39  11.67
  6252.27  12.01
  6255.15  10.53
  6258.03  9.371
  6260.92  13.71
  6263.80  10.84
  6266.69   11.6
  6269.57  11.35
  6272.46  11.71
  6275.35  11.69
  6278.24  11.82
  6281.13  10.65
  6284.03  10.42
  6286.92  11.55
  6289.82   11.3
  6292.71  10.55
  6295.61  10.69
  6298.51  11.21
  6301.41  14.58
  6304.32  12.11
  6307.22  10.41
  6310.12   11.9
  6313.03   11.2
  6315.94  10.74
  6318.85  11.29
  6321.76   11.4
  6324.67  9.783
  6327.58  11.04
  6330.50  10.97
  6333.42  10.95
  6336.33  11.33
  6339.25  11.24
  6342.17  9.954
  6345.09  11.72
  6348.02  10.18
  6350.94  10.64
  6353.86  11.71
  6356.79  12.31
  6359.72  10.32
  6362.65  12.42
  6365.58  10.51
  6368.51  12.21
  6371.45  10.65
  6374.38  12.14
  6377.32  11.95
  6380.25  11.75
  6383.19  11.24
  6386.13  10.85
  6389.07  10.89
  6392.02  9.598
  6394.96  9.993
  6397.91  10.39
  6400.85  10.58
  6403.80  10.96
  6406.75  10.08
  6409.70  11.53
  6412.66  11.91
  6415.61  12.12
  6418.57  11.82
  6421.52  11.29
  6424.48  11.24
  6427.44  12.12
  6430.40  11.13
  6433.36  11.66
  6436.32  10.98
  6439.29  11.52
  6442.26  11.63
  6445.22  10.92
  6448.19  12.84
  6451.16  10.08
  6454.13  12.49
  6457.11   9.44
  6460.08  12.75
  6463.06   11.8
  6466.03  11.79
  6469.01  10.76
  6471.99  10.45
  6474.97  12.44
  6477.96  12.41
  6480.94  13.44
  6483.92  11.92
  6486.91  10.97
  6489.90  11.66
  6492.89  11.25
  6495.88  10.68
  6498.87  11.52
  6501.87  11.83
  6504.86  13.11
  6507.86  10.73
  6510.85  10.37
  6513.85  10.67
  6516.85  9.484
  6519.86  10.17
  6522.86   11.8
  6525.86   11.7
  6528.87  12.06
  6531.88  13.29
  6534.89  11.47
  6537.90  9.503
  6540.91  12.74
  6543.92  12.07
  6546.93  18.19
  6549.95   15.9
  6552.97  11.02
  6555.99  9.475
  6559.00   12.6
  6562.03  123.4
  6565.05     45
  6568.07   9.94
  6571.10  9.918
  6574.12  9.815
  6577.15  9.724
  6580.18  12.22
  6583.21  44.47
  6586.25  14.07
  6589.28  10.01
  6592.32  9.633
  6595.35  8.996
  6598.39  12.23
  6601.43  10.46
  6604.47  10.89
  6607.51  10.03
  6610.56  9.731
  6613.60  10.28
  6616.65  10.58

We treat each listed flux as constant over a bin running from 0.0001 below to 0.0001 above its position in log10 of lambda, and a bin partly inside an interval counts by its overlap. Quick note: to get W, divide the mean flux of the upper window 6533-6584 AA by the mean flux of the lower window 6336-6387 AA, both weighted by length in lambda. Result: 1.9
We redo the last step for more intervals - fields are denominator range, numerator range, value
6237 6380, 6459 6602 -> 1.36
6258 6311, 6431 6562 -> 1.13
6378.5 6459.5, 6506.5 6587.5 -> 1.63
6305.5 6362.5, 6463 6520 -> 1.03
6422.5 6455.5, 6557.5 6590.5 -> 2.39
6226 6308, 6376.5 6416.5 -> 0.96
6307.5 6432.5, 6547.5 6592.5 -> 2.10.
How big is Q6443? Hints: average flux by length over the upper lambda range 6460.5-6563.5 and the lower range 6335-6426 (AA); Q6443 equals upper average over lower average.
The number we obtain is 1.3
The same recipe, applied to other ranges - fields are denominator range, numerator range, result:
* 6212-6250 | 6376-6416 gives 0.96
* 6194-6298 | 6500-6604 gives 1.47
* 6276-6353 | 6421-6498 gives 1.03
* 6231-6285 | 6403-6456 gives 1.01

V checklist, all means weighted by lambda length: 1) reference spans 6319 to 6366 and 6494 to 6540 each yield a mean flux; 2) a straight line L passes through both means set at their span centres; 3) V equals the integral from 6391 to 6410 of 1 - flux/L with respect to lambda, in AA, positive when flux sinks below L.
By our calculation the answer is 1.2 AA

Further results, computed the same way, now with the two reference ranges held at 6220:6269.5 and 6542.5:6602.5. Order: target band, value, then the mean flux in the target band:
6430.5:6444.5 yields 4.5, 11.4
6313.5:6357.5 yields 9.0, 11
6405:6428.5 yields 6.8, 11.5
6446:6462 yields 5.3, 11.5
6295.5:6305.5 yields 0.4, 12.3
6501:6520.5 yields 8.2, 10.9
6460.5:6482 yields 7.0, 11.9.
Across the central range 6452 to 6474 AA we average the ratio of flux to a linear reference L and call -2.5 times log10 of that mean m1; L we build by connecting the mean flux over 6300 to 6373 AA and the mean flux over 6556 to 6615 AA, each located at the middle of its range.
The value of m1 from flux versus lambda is 0.35 mag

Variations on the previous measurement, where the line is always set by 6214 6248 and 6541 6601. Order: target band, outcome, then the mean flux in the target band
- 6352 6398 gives 0.34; 11.2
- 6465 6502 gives 0.49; 11.6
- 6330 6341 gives 0.27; 11.1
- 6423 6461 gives 0.44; 11.4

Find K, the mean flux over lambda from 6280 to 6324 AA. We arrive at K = 11.3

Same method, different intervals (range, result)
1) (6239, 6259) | 11.1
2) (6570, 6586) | 17.2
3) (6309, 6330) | 11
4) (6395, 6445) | 11.3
